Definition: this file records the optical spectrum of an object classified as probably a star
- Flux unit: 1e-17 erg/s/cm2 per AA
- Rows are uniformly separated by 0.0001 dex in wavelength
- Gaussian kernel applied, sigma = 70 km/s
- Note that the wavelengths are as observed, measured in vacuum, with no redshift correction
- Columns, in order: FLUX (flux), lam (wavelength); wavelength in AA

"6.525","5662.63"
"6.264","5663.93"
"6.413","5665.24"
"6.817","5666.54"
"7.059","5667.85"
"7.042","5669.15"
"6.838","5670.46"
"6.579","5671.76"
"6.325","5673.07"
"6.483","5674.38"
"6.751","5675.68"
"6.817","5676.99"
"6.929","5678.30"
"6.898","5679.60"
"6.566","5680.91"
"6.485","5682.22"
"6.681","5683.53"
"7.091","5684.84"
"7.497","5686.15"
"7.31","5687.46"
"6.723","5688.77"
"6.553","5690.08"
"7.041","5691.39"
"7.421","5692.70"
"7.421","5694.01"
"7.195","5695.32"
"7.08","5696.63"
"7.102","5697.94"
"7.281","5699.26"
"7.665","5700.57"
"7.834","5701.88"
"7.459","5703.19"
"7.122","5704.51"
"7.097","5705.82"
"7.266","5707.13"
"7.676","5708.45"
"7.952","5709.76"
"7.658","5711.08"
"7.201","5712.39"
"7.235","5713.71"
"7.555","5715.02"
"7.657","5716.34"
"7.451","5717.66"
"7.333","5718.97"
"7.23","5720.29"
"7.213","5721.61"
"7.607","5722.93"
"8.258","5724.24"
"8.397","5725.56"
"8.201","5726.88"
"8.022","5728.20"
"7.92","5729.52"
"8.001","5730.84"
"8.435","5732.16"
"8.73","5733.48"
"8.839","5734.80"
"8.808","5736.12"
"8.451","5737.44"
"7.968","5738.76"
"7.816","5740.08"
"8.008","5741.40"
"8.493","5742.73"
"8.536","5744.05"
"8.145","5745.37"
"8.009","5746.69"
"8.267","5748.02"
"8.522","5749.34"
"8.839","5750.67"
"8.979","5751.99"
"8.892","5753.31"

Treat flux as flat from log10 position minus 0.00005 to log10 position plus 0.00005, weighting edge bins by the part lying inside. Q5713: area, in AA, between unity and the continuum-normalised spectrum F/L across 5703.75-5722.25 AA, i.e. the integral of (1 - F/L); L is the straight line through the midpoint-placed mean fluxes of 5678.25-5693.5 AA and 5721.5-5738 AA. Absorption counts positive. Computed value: 0.8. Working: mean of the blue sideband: 6.94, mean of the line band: 7.4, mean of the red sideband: 8.25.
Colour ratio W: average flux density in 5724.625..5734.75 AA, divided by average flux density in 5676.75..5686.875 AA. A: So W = 1.2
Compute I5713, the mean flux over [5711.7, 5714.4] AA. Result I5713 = 7.25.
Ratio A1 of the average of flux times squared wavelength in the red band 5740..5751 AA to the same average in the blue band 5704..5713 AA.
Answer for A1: 1.13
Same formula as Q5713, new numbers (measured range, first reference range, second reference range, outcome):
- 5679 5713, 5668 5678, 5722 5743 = 0.5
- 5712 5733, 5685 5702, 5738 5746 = 0.1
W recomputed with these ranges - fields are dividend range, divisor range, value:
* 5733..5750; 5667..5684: 1.24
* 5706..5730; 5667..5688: 1.12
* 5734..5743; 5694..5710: 1.13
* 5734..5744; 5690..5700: 1.16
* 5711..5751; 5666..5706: 1.15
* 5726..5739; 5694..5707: 1.14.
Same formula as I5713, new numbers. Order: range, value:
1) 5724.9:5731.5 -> 8.1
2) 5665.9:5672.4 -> 6.87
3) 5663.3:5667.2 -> 6.49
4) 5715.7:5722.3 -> 7.37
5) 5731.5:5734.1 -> 8.58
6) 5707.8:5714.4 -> 7.55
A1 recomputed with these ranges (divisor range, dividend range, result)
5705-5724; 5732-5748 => 1.13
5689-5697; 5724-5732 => 1.16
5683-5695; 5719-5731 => 1.12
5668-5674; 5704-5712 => 1.13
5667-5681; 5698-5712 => 1.12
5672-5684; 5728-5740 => 1.28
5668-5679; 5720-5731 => 1.19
